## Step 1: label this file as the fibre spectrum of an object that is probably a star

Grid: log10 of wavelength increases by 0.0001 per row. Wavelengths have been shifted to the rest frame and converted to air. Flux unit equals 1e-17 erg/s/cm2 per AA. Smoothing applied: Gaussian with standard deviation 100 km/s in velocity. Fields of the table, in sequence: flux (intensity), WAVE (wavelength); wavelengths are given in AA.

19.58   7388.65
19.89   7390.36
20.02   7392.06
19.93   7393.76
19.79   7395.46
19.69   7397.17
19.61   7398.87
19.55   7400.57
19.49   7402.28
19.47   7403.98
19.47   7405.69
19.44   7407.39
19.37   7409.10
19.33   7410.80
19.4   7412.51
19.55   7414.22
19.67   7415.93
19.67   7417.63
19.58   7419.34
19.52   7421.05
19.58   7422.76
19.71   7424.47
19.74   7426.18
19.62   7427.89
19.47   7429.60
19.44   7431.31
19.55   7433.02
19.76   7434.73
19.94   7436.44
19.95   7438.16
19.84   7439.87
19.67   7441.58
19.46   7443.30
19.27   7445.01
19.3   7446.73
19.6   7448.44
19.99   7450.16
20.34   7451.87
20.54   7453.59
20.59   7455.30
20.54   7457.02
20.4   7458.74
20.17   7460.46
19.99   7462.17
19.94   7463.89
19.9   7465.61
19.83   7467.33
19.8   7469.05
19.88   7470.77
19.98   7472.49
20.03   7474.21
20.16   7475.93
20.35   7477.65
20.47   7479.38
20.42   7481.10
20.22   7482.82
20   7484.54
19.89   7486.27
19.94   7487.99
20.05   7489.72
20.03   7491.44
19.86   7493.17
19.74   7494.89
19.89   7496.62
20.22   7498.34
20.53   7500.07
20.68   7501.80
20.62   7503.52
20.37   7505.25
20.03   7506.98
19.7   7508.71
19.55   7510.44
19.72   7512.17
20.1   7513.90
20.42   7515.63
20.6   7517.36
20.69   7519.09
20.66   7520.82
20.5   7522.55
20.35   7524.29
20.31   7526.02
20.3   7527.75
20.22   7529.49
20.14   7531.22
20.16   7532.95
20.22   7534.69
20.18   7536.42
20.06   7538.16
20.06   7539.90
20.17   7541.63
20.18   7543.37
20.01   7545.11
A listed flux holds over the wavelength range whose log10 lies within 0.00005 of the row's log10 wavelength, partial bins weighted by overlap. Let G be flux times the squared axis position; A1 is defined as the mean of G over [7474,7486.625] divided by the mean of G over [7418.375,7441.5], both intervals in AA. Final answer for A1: 1.04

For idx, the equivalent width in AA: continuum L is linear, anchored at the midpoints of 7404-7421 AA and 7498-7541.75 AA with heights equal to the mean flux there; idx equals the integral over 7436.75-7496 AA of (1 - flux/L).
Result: -0.4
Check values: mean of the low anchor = 19.5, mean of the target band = 20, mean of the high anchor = 20.3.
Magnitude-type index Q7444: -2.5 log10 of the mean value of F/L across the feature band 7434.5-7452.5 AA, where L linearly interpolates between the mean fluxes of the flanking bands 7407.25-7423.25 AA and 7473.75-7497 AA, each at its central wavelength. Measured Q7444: 0.000 mag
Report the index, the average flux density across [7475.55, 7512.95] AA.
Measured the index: 20.1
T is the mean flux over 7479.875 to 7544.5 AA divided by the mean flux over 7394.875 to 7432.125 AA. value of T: 1.0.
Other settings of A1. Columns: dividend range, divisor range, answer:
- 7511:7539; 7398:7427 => 1.07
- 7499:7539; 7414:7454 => 1.05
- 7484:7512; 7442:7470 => 1.02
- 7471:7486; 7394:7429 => 1.05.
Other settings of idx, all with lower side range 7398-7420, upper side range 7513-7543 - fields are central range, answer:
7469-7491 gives -0.1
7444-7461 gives -0.2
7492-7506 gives -0.1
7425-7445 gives 0.0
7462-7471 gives 0.0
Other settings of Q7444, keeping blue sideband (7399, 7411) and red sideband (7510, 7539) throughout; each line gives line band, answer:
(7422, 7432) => 0.00 mag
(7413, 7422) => 0.00 mag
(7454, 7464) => -0.03 mag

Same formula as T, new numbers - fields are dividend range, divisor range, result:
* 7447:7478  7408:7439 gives 1.03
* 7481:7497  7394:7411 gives 1.02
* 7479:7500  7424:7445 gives 1.02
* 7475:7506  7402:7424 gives 1.04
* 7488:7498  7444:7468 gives 1.00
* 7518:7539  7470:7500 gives 1.01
